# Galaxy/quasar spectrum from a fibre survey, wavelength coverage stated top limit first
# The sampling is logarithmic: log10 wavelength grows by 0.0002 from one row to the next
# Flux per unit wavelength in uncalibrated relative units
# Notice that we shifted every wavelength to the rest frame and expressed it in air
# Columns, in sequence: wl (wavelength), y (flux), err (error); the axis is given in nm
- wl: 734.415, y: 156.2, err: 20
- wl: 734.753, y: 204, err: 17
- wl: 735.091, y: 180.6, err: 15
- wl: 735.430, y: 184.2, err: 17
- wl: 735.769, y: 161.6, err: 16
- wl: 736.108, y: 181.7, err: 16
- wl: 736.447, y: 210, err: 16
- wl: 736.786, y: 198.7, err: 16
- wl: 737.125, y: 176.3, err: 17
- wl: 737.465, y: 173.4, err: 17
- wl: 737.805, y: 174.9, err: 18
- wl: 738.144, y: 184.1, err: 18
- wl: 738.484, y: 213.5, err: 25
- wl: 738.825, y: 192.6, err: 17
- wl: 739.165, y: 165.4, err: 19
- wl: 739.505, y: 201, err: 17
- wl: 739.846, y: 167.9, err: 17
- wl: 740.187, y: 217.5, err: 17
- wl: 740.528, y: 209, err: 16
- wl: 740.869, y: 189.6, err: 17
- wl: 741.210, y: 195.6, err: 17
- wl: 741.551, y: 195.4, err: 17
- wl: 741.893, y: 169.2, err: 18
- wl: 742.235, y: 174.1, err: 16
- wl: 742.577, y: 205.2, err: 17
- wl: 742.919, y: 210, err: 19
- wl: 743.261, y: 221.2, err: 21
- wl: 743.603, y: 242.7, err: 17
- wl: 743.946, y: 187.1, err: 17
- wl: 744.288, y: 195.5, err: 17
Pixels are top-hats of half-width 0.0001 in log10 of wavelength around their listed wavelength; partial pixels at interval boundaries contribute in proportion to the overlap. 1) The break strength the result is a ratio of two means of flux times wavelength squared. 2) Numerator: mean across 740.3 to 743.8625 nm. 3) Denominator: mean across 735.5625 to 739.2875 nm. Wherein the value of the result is 1.10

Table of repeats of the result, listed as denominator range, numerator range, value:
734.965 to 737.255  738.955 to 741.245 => 1.05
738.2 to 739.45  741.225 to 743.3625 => 1.03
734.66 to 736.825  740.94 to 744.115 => 1.08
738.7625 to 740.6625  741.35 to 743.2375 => 1.01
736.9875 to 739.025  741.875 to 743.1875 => 1.06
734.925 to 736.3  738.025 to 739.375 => 1.08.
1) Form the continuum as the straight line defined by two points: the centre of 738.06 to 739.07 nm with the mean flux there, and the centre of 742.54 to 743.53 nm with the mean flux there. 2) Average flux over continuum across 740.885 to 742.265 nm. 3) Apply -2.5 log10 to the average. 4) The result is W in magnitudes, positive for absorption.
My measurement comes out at 0.13 mag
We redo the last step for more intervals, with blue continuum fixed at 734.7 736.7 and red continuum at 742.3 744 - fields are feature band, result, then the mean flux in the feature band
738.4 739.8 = 0.05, 190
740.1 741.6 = 0.02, 201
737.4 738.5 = 0.06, 184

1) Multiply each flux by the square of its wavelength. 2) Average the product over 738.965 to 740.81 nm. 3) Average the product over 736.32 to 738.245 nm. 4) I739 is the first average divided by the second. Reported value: 1.04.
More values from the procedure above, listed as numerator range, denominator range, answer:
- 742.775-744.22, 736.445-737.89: 1.18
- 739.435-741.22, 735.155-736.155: 1.13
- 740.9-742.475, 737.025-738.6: 1.02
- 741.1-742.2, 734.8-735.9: 1.05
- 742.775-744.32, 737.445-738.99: 1.14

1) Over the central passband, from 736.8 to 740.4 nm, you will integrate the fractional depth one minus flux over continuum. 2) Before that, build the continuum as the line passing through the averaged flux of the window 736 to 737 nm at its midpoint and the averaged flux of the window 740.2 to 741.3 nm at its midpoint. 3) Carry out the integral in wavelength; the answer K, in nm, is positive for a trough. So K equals 0.209 nm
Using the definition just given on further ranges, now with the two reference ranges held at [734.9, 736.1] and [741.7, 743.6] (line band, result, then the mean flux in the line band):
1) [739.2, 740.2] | 0.013 nm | 188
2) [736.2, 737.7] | -0.059 nm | 189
